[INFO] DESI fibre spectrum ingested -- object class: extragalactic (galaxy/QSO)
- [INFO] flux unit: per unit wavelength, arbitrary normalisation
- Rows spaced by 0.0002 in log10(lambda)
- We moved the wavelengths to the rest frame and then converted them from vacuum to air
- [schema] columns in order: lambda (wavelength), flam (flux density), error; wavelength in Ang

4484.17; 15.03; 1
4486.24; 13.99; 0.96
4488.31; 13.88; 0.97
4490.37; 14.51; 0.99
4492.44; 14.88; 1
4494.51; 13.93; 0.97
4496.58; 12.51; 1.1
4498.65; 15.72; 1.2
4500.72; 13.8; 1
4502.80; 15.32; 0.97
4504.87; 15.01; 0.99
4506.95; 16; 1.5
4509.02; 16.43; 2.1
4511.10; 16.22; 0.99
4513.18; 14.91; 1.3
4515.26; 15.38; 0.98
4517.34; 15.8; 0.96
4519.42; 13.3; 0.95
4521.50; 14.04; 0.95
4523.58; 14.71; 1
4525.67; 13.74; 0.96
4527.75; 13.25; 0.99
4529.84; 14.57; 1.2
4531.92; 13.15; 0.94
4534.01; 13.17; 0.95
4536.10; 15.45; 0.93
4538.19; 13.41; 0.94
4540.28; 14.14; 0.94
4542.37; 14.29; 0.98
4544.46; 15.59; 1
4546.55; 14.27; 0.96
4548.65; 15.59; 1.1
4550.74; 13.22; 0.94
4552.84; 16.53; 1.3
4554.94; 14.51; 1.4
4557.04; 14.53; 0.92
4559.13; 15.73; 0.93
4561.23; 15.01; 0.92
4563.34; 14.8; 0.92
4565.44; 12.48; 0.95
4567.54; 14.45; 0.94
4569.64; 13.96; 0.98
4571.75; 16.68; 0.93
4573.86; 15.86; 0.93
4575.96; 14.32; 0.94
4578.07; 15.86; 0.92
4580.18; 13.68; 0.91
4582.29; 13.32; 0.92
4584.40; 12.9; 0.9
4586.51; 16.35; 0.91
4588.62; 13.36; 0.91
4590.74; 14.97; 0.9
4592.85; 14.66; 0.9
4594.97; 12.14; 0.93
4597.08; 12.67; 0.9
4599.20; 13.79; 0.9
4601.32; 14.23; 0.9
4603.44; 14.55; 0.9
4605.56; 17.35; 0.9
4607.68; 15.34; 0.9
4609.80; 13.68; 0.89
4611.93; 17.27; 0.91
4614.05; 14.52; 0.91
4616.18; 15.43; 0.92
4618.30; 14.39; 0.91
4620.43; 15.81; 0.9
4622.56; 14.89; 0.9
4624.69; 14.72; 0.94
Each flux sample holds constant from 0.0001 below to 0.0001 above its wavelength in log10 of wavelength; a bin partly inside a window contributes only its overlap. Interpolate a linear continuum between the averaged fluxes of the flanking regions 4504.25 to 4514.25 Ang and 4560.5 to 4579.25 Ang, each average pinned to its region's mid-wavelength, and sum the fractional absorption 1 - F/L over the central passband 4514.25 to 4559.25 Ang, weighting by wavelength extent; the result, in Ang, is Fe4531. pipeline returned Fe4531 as 2.5 Ang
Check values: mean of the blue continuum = 15.7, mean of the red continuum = 14.8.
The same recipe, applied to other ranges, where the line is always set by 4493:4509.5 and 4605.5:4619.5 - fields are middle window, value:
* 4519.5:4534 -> 1.1 Ang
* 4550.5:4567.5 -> 0.4 Ang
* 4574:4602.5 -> 2.1 Ang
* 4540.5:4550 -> 0.1 Ang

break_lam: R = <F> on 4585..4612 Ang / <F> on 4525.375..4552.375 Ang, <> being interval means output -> 1.0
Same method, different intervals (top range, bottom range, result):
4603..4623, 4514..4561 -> 1.06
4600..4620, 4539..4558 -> 1.03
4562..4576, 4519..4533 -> 1.06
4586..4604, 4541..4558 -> 0.95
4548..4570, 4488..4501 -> 1.03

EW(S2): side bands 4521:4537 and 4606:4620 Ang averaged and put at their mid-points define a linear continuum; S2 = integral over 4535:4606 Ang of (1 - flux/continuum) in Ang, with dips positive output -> 0.4 Ang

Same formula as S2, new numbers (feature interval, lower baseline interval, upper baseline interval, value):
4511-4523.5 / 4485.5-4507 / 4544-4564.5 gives -0.2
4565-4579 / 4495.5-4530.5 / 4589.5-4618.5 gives -0.2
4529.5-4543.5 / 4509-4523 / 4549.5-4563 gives 0.9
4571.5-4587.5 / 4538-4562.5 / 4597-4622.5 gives 0.1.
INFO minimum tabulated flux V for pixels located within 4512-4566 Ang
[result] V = 12.48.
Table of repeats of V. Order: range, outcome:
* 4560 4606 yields 12.14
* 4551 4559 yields 14.51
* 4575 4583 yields 13.32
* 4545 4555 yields 13.22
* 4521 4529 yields 13.25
